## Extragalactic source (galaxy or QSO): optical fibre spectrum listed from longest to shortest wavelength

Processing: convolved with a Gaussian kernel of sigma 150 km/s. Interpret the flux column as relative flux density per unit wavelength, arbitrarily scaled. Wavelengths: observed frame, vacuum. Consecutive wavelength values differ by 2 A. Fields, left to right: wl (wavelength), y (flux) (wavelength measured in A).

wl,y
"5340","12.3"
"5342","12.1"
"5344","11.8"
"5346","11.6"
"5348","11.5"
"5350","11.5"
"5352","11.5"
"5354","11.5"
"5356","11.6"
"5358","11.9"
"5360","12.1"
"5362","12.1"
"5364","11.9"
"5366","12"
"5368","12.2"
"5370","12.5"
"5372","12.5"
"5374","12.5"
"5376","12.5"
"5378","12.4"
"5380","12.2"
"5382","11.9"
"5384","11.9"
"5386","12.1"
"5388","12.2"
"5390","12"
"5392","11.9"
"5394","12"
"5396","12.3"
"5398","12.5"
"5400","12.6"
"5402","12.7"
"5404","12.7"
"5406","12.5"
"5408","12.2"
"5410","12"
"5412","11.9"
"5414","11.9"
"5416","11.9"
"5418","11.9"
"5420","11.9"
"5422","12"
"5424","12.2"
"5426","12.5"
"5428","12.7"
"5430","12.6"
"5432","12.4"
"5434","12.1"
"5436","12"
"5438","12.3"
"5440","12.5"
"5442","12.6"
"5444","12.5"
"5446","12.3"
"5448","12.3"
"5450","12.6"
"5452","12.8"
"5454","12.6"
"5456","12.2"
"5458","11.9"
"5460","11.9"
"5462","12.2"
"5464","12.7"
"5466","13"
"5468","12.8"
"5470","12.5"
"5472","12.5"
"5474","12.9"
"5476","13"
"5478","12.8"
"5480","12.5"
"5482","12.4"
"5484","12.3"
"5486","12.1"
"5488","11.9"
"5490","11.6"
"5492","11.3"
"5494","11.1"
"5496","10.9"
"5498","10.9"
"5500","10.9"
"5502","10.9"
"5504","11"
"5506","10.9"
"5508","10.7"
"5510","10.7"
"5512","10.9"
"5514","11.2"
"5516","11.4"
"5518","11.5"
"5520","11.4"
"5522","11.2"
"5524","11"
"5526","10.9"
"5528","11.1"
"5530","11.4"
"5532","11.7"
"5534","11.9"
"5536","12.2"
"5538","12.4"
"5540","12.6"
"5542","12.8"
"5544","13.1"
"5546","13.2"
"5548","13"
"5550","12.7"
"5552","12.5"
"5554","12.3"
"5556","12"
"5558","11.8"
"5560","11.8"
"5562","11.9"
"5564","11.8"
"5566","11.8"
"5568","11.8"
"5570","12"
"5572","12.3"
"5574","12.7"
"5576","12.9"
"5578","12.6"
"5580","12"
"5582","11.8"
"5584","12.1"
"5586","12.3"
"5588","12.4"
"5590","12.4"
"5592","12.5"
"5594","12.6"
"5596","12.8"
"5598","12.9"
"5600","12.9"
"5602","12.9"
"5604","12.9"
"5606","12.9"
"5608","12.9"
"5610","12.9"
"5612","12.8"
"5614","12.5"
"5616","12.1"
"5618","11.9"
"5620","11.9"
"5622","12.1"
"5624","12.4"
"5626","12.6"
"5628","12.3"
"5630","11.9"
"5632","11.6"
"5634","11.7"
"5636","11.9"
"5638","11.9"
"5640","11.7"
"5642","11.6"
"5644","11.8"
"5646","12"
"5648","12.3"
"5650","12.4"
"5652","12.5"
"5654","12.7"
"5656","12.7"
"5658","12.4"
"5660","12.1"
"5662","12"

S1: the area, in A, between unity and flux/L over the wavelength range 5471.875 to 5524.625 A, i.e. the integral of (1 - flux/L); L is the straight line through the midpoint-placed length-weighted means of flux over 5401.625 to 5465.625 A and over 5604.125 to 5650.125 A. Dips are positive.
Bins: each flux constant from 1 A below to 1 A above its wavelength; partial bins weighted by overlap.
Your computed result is 3.11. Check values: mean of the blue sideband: 12.3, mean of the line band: 11.5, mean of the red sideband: 12.2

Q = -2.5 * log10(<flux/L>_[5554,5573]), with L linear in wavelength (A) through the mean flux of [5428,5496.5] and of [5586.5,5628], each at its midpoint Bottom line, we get 0.05 mag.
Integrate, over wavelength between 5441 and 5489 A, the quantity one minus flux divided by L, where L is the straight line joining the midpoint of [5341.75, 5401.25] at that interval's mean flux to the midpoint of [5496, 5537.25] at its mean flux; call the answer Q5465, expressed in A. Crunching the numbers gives -4.1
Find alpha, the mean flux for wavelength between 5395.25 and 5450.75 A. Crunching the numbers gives 12.3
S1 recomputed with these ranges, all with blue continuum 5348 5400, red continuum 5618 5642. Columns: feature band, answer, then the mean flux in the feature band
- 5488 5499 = 0.7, 11.2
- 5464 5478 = -0.9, 12.8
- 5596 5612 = -1.2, 12.9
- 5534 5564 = -1.0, 12.4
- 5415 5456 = -1.0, 12.3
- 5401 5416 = -0.2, 12.2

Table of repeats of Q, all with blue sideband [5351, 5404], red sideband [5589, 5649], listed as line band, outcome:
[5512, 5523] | 0.09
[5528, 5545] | 0.01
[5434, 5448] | -0.01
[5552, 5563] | 0.02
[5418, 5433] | -0.01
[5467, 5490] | -0.02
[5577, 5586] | 0.01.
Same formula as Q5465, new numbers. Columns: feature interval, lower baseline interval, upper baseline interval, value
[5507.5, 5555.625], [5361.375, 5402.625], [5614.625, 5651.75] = 1.1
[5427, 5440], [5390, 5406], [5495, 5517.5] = -0.5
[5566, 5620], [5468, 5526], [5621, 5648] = -2.8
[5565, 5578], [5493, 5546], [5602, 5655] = -0.5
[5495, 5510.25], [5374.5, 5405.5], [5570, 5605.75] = 1.9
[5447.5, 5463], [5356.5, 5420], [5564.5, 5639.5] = -0.1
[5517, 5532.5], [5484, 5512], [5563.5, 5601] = 0.4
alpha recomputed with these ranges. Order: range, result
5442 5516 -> 11.9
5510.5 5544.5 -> 11.7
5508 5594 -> 12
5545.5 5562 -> 12.4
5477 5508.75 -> 11.5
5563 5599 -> 12.3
